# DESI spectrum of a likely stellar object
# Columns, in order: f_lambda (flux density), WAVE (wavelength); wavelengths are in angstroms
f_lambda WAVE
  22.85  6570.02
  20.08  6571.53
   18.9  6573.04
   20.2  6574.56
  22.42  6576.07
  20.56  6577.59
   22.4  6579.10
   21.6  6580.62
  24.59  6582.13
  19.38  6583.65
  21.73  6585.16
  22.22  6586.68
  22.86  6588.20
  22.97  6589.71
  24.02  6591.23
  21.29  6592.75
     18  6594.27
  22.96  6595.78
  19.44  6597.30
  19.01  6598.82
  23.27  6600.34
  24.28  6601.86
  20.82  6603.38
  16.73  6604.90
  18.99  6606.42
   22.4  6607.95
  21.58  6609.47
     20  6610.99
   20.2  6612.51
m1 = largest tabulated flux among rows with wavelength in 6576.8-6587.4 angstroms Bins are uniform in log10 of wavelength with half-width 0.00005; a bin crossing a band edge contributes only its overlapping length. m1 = 24.59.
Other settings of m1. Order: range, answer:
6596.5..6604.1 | 24.28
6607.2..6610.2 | 22.4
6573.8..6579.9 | 22.42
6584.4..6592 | 24.02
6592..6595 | 21.29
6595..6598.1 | 22.96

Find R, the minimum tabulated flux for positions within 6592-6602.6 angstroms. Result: 18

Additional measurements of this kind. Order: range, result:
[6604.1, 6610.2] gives 16.73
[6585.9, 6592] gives 22.22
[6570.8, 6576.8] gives 18.9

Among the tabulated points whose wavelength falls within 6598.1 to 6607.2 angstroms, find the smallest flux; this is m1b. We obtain 16.73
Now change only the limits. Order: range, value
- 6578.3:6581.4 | 21.6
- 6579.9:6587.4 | 19.38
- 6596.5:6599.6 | 19.01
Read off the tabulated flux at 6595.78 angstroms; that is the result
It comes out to 22.96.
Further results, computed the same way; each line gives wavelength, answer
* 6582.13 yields 24.59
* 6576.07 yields 22.42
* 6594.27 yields 18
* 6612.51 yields 20.2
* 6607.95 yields 22.4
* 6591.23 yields 24.02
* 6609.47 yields 21.58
